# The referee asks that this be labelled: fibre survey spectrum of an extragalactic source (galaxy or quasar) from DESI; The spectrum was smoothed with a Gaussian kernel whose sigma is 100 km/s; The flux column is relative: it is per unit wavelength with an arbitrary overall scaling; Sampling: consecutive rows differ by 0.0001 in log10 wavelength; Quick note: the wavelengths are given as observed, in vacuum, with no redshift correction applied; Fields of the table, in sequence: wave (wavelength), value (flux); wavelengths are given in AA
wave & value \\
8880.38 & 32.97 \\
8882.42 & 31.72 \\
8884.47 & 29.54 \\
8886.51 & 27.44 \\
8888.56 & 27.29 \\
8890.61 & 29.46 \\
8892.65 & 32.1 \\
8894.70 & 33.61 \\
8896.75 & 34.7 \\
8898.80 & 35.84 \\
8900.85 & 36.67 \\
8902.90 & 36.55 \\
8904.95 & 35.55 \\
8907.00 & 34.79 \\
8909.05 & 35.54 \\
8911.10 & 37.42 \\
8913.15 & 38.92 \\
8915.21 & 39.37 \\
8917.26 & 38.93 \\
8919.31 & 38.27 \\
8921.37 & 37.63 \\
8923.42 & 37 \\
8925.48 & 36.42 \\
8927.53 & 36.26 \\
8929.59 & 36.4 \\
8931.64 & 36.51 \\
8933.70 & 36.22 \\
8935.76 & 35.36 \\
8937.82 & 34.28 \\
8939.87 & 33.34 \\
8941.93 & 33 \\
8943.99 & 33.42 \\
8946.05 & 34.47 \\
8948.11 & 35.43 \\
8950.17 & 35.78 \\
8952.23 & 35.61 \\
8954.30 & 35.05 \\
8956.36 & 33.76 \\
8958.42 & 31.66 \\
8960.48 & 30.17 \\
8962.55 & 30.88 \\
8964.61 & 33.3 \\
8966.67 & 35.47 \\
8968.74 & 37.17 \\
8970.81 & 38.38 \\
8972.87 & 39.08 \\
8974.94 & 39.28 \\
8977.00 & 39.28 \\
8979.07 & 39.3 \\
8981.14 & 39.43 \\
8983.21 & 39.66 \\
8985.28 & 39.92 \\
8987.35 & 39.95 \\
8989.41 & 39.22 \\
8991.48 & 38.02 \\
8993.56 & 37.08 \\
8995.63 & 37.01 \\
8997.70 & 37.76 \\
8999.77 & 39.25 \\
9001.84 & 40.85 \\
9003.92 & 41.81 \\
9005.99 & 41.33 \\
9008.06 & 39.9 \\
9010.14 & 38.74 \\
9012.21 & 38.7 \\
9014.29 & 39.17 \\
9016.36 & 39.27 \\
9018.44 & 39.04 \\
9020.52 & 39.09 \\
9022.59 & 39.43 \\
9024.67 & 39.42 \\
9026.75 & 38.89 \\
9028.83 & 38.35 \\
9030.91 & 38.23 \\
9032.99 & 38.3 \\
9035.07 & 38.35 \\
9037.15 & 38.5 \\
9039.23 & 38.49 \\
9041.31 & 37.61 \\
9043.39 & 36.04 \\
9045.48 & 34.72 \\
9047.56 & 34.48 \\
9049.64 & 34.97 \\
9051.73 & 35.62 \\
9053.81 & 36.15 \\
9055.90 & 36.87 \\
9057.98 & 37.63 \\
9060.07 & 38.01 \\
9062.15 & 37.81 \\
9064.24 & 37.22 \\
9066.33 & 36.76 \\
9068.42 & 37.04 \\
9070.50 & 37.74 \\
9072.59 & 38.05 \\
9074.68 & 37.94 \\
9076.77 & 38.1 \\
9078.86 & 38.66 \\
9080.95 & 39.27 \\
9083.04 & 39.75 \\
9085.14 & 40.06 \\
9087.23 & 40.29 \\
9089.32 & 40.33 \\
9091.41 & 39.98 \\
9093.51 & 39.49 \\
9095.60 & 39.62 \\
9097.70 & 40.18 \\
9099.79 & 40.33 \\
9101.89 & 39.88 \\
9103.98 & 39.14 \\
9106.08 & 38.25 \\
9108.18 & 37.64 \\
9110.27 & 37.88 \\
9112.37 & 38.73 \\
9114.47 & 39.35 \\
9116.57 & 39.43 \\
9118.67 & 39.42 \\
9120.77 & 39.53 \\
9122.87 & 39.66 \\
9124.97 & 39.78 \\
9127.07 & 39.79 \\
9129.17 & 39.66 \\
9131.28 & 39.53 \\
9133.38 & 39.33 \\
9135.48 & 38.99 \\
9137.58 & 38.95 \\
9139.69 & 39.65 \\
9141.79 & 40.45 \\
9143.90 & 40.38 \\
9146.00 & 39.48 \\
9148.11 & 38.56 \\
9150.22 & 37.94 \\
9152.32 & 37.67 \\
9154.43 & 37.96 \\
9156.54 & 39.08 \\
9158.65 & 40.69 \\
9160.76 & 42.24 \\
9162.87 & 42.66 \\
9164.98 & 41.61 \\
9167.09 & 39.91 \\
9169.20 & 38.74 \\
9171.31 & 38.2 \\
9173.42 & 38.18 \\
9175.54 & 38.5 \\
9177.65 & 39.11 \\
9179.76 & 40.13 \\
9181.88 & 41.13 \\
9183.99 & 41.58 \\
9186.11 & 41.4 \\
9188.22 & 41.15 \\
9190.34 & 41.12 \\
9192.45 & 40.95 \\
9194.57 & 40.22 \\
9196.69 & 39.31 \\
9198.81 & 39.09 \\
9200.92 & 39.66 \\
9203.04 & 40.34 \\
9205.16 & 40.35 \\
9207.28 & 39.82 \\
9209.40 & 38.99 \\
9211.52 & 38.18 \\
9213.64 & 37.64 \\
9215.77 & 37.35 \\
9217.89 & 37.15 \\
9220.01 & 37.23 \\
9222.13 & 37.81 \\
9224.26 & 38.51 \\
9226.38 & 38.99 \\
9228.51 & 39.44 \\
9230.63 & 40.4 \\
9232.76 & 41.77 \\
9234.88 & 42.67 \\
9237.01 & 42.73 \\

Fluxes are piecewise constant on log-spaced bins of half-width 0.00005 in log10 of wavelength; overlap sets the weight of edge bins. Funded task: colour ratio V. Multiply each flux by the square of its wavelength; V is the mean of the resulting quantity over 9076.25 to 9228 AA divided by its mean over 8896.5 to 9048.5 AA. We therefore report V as 1.1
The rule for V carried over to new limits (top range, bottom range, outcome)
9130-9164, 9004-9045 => 1.05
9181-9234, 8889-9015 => 1.14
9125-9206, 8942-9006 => 1.12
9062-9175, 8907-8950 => 1.13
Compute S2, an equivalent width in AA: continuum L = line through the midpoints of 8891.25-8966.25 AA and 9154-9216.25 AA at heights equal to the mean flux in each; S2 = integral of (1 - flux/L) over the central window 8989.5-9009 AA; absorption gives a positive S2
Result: -1.4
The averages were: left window 35.3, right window 39.9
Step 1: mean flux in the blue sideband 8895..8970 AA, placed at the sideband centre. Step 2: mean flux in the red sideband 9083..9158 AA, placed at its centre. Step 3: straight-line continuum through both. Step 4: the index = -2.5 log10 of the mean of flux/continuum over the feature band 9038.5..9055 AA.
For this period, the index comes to 0.05 mag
